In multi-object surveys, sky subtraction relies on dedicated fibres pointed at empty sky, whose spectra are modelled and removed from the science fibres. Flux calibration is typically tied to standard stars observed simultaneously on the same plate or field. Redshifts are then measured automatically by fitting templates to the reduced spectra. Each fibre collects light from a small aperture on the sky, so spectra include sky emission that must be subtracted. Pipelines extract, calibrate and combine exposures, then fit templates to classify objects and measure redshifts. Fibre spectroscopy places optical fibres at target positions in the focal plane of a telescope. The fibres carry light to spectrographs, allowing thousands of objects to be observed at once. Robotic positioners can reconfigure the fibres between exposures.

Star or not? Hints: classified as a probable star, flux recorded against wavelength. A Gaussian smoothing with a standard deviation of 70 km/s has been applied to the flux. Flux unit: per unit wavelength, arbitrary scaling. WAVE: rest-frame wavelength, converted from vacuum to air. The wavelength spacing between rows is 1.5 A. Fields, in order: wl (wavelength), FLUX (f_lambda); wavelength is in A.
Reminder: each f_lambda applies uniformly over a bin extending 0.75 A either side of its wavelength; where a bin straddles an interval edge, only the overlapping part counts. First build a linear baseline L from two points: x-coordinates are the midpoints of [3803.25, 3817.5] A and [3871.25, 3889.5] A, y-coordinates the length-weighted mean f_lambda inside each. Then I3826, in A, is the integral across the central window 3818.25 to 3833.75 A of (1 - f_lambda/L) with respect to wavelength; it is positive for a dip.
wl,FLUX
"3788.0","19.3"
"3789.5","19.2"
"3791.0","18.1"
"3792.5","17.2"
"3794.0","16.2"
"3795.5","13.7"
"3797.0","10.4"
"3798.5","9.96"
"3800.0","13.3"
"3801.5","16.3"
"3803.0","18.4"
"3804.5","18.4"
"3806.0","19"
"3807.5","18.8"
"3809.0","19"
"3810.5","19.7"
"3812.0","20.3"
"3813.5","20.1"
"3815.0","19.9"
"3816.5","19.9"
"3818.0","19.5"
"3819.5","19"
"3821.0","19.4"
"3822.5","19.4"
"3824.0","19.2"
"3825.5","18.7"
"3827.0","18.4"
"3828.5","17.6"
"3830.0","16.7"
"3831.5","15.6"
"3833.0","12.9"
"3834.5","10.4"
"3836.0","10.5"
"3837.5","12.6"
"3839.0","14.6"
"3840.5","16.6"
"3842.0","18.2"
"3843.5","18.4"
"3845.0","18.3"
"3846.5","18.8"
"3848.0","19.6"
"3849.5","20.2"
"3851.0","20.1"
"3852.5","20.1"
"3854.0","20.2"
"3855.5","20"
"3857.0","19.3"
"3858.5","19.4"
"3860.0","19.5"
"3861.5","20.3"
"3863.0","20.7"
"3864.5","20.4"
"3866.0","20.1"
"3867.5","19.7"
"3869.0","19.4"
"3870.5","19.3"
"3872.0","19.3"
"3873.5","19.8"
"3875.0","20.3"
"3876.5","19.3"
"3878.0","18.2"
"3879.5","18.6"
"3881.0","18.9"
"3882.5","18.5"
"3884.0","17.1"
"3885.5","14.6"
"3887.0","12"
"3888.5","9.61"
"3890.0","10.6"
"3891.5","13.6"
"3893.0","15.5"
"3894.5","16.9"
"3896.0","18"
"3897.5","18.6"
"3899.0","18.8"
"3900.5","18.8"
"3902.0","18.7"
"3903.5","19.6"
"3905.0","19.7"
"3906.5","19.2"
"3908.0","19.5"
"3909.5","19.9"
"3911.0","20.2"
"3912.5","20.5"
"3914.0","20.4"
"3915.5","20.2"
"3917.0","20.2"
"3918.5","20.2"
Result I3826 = 1.0 A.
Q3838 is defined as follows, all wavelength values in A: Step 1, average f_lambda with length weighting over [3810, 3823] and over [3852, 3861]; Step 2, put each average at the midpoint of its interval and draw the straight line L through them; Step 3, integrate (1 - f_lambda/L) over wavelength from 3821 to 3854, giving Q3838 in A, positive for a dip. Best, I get 4.4 A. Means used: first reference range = 19.7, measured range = 17.1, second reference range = 19.8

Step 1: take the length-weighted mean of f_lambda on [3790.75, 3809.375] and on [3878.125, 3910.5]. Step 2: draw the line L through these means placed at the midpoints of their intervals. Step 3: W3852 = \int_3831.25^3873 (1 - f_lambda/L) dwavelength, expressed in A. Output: -3.77 A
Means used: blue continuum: 15.9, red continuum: 17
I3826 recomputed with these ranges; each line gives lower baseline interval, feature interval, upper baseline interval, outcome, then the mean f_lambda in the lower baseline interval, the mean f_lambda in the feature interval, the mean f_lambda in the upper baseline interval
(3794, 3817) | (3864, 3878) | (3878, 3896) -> -3.54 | 17.1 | 19.6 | 15.3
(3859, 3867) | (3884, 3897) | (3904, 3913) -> 3.79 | 20.2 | 14.1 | 19.8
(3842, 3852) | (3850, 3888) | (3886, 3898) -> -4.91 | 19.2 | 19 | 14.3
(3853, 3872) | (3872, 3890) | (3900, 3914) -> 2.67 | 19.8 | 16.8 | 19.6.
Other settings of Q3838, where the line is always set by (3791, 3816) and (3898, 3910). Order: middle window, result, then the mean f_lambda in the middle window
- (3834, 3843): 1.89 A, 14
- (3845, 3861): -1.38 A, 19.7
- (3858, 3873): -1.17 A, 19.8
